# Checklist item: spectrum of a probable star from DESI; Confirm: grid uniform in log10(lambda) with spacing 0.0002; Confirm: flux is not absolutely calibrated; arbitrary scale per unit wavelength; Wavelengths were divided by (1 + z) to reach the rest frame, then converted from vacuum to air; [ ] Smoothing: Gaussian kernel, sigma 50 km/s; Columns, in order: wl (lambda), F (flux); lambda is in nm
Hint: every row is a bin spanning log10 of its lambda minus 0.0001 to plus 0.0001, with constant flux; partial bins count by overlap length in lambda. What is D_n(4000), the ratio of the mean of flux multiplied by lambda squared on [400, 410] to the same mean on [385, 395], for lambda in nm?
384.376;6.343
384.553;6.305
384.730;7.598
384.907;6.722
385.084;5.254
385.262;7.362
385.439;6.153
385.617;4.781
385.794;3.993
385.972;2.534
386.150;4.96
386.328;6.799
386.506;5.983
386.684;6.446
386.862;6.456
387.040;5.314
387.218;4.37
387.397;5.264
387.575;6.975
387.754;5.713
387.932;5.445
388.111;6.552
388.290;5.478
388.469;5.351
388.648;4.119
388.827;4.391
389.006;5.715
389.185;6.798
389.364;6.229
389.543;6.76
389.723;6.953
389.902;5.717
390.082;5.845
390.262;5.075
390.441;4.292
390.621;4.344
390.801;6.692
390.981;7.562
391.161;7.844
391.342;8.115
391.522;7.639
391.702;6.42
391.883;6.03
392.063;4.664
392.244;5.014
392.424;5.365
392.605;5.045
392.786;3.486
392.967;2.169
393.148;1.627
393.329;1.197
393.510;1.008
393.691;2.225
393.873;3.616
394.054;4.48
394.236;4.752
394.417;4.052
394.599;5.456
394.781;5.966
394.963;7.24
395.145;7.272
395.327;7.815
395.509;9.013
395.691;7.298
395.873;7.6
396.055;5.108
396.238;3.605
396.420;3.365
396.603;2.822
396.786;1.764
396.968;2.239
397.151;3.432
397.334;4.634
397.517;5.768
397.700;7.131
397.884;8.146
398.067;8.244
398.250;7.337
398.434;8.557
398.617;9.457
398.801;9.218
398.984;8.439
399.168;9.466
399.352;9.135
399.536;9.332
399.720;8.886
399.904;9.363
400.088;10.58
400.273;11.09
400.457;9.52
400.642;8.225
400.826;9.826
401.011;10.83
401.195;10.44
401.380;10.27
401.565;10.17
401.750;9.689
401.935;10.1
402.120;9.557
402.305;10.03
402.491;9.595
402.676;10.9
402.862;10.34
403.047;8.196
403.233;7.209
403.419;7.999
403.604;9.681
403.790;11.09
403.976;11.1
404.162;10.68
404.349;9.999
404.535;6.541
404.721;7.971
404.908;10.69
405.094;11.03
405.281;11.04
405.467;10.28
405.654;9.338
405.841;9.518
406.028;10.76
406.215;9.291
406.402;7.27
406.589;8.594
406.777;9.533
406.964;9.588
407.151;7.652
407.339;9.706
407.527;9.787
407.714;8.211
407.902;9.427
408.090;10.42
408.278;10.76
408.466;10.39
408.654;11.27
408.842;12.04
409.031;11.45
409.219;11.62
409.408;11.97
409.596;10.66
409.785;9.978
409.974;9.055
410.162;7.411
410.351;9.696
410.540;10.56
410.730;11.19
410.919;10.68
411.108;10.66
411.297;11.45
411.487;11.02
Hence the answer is 2.0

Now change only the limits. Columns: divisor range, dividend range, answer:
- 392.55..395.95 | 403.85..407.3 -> 2.09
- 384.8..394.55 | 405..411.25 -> 2.10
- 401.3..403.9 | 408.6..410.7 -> 1.13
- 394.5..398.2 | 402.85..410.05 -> 1.81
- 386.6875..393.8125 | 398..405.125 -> 1.91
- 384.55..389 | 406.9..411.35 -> 2.05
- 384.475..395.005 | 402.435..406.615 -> 1.93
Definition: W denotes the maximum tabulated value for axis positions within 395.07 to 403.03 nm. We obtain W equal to 11.09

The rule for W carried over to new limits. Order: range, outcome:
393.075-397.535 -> 9.013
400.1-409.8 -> 12.04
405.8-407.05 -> 10.76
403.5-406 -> 11.1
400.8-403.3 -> 10.9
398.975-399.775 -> 9.466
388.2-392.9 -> 8.115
